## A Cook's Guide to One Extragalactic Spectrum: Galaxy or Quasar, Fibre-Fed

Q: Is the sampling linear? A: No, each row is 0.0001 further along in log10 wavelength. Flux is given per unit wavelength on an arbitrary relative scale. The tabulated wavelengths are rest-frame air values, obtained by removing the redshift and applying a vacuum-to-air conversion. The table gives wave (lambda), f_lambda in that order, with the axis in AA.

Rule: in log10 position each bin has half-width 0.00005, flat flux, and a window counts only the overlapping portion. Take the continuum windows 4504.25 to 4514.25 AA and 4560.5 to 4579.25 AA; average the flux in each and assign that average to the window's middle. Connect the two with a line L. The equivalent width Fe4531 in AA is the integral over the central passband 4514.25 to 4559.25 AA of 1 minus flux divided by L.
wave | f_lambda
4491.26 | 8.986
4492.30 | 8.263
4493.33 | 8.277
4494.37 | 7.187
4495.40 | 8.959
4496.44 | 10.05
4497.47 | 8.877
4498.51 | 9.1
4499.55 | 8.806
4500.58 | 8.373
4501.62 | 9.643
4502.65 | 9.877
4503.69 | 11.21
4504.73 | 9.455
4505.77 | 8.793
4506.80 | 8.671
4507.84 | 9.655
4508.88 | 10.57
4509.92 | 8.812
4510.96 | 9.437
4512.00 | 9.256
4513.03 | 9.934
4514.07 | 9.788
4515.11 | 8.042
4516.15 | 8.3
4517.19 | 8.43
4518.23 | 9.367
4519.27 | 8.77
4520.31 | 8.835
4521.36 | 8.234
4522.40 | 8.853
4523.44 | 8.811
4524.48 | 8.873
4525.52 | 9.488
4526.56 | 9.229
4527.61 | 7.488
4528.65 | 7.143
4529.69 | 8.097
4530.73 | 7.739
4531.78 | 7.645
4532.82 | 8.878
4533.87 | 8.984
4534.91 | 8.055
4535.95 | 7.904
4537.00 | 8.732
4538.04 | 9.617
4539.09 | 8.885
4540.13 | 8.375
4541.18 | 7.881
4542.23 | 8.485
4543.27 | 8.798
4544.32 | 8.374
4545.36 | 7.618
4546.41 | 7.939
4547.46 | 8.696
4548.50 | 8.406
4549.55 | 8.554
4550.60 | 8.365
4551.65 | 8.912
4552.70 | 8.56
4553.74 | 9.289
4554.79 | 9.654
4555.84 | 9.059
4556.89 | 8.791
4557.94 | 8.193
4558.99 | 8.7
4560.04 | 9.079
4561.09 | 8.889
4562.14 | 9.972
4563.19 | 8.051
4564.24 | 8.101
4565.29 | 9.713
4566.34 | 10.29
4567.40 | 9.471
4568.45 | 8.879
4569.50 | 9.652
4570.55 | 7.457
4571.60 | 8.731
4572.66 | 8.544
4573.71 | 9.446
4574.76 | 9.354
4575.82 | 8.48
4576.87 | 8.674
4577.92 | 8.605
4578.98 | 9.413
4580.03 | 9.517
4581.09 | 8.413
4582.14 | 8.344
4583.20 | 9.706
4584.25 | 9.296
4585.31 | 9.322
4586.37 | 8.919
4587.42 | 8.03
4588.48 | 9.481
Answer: 3.3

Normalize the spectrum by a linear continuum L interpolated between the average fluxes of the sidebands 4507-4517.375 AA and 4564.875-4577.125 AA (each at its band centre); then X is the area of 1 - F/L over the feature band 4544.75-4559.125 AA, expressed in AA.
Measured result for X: 0.8 AA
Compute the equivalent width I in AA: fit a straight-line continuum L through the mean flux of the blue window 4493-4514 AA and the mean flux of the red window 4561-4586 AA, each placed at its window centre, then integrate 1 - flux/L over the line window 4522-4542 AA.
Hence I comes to 1.5 AA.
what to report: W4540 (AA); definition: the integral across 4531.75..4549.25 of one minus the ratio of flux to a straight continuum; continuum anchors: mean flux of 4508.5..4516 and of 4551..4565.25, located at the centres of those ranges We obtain 1.18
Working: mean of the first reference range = 9.33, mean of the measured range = 8.45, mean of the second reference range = 8.89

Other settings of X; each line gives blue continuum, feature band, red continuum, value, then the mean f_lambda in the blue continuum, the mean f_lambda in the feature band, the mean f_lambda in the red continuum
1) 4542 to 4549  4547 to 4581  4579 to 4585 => -0.77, 8.34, 8.92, 9.1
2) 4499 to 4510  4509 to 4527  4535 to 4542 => 0.18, 9.47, 9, 8.52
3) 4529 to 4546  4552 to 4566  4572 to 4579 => -0.46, 8.36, 8.95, 8.89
